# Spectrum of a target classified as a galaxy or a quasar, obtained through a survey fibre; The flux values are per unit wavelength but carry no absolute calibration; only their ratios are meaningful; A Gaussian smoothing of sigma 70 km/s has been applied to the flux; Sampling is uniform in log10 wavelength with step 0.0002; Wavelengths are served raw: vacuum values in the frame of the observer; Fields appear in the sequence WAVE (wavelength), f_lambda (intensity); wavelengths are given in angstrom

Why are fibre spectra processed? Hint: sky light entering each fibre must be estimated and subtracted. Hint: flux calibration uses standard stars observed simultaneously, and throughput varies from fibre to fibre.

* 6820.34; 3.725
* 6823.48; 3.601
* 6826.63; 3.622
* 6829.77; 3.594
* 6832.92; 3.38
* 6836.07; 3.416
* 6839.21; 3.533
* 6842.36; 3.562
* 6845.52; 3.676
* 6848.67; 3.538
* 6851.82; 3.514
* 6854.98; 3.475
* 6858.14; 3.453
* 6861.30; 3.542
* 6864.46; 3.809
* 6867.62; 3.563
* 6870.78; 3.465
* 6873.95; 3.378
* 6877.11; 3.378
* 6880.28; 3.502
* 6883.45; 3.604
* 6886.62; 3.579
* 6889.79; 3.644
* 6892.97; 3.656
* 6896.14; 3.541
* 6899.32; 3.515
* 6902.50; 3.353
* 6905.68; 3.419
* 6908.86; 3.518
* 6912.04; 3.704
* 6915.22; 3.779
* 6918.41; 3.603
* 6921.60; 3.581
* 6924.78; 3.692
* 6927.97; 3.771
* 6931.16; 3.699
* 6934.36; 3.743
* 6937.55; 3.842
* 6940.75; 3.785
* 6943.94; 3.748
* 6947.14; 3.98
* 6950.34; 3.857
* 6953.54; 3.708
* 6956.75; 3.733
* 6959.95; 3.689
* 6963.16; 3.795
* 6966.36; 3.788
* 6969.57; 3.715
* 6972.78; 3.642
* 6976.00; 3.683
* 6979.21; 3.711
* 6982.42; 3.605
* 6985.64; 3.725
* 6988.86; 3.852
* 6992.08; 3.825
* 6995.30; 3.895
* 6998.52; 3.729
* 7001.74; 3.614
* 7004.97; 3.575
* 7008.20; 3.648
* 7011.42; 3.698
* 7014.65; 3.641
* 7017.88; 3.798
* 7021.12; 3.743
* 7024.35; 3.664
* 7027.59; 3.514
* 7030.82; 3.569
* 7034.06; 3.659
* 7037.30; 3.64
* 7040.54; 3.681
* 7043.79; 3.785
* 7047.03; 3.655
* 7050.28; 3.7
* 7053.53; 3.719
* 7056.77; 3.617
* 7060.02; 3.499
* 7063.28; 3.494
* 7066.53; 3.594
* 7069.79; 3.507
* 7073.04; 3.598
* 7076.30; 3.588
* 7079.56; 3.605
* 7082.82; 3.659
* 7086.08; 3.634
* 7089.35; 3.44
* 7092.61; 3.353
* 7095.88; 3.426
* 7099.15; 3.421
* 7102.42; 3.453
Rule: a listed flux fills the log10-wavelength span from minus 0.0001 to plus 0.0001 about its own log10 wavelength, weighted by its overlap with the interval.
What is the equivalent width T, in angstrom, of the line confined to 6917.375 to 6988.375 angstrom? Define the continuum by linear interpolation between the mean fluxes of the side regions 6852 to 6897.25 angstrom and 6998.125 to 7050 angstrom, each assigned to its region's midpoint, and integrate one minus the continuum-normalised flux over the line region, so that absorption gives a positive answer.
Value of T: -2.6 angstrom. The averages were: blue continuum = 3.54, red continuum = 3.66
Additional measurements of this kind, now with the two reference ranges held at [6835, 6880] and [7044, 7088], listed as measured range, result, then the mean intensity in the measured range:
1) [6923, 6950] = -1.7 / 3.79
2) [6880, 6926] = -0.5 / 3.58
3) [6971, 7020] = -1.8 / 3.71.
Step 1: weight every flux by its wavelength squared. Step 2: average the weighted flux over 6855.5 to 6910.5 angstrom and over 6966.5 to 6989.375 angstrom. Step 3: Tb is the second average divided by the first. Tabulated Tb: 1.1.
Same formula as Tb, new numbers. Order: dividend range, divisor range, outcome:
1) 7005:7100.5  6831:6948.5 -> 1.05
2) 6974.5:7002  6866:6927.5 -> 1.08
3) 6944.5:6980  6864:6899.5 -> 1.08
